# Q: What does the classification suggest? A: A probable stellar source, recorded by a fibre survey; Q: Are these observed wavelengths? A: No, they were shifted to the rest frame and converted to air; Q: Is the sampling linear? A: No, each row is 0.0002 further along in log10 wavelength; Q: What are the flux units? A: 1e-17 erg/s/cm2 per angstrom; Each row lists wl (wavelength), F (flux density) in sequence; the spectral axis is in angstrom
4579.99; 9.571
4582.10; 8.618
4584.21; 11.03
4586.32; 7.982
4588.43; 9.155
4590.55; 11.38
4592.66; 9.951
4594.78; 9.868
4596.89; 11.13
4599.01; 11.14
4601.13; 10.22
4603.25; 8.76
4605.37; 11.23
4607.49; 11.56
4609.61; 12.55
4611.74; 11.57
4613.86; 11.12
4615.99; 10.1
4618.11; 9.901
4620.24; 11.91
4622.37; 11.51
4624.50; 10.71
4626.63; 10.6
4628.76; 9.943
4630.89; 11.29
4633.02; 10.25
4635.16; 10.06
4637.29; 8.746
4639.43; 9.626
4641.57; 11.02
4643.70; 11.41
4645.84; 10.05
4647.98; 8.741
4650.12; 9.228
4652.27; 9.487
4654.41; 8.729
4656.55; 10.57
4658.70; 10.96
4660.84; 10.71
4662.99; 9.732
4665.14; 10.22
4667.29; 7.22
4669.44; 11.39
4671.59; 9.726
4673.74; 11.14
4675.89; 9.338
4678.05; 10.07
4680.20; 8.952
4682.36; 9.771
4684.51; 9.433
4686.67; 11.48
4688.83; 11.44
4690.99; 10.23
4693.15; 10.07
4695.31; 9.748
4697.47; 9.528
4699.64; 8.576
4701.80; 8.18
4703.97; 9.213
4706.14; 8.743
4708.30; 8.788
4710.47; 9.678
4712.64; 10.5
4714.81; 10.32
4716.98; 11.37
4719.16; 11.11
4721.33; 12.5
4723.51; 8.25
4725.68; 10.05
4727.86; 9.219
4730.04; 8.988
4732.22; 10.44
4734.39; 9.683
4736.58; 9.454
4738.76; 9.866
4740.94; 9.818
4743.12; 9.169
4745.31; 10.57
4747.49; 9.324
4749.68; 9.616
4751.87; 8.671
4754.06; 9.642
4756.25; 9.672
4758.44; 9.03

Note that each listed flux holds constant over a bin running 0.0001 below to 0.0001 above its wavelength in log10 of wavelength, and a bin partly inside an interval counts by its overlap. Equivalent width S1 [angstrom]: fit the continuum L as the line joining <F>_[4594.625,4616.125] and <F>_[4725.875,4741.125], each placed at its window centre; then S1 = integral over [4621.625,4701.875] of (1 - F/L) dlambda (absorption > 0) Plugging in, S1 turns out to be 2.7 angstrom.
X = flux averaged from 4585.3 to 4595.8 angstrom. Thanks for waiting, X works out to 9.67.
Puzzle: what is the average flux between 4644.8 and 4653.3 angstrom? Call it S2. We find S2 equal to 9.37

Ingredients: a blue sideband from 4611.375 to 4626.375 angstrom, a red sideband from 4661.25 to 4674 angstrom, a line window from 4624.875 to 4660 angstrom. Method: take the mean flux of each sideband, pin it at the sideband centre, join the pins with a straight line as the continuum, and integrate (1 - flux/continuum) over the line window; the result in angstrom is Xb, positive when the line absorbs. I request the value 1.2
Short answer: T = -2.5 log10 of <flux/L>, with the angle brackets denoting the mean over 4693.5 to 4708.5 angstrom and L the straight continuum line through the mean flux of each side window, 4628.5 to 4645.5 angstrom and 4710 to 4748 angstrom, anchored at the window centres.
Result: 0.123 mag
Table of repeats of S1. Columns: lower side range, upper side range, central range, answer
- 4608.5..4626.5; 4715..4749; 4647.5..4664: 1.45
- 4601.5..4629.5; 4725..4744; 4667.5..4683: 0.52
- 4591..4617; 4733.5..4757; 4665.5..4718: 1.28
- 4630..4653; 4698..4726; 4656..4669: -0.03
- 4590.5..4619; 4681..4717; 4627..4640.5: 0.55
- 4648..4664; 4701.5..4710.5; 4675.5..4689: -0.98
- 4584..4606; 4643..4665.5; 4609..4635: -2.21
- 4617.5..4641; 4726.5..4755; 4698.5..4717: 0.84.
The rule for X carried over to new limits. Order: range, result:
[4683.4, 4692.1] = 10.6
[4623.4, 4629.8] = 10.4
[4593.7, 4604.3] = 10.2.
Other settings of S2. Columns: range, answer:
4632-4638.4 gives 9.67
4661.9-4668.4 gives 9.06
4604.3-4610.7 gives 11.8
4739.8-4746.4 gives 9.86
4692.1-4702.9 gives 9.22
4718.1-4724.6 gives 10.6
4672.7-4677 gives 10.2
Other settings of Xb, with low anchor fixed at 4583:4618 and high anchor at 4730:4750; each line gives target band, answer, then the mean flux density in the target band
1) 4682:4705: 0.49 angstrom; 9.79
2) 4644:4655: 0.89 angstrom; 9.42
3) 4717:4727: -0.72 angstrom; 10.5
